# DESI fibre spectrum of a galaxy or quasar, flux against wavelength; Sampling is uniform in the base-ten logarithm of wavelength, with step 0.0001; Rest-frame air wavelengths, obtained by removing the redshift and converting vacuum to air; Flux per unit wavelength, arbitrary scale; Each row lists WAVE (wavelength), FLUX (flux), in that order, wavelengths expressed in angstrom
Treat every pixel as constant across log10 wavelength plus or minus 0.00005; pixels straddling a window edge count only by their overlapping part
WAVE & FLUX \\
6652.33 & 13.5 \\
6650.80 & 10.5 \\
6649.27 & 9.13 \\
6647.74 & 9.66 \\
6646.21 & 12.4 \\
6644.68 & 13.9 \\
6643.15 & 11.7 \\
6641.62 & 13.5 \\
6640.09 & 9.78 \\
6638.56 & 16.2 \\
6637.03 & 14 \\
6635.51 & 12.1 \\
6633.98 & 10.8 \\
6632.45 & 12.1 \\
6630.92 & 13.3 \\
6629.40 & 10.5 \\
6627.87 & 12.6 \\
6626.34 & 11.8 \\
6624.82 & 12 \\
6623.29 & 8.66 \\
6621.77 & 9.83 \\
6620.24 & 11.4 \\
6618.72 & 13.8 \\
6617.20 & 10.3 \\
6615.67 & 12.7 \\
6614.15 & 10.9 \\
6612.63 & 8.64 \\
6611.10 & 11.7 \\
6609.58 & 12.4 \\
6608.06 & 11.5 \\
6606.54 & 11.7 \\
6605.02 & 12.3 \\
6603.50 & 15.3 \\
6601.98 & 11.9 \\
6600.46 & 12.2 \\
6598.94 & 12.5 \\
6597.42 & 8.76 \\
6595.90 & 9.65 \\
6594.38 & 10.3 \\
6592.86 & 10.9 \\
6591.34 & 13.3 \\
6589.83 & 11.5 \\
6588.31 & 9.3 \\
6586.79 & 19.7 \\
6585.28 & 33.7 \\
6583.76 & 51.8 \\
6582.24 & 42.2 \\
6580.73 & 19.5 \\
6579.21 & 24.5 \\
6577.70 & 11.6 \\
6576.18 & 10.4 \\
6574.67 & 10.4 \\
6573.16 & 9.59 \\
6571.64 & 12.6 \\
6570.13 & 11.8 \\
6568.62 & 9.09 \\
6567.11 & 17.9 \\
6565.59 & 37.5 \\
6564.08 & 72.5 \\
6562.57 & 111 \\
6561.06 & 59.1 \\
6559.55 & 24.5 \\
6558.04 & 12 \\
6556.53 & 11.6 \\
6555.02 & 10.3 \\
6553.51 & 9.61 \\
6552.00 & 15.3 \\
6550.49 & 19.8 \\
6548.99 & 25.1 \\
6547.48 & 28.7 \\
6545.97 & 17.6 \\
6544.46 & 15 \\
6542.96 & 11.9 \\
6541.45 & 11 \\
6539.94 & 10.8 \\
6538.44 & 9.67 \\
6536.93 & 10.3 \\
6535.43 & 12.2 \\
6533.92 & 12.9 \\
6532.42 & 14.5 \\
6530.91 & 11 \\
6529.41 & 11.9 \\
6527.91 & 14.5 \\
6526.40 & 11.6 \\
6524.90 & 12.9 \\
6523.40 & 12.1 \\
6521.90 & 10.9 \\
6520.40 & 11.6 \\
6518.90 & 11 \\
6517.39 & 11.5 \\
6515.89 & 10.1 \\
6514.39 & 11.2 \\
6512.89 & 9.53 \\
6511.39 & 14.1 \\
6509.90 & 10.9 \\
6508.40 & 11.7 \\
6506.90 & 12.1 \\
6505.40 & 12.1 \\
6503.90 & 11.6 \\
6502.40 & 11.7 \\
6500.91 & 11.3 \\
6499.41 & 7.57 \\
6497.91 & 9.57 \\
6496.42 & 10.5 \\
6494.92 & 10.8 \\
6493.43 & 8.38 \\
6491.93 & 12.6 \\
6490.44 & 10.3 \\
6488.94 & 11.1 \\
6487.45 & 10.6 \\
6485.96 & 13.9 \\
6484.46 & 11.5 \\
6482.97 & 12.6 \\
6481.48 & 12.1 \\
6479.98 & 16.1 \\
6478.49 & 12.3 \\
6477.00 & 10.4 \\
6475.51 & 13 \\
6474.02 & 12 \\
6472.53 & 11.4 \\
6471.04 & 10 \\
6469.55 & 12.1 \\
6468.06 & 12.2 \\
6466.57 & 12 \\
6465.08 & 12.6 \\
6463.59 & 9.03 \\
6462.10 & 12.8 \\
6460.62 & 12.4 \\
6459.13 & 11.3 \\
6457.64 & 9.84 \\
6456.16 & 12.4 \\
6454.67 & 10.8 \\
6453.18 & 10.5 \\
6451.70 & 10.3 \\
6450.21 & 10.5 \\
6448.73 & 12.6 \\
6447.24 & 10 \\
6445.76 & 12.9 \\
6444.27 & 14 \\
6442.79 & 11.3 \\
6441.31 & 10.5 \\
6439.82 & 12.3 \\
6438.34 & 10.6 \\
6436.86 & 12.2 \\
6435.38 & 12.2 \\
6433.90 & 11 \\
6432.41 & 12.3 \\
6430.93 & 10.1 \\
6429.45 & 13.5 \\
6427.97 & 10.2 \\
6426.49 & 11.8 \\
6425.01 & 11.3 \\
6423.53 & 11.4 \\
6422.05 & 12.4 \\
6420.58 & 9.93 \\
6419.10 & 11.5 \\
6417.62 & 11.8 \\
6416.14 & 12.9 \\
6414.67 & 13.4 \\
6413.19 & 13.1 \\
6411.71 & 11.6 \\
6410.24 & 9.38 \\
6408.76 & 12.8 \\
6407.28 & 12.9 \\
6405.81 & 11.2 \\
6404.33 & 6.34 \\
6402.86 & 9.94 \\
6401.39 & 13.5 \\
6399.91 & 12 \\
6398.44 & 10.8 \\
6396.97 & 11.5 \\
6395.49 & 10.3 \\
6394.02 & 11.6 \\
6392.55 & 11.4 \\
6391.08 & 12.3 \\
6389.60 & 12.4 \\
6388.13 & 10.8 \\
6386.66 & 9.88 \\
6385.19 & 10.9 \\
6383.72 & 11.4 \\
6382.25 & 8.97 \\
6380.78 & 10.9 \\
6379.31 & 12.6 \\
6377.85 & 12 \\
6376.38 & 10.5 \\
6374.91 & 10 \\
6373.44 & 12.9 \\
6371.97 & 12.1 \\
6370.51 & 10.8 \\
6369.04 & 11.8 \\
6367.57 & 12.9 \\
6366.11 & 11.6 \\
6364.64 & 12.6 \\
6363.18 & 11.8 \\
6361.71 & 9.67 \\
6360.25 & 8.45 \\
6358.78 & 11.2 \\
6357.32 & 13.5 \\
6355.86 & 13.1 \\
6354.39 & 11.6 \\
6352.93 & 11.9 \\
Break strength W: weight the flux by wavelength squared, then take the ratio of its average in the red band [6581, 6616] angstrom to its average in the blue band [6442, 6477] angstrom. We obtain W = 1.4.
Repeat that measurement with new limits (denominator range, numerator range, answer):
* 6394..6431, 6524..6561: 1.38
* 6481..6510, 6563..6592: 2.17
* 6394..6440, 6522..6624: 1.62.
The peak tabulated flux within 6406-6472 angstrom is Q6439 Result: 14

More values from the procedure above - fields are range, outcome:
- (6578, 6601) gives 51.8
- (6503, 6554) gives 28.7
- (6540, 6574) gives 111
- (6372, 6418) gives 13.5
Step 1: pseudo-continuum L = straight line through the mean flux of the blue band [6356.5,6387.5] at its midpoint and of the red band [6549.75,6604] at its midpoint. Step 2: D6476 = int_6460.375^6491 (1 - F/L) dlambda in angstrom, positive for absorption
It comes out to 8.8 angstrom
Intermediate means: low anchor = 11.3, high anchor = 22.1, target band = 11.9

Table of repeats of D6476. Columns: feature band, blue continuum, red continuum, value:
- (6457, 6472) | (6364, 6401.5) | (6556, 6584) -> 6.1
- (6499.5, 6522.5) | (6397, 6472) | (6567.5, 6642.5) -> 2.4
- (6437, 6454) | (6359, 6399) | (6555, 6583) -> 5.5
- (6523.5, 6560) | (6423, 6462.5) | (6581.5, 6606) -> 3.3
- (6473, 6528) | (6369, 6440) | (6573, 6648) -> 4.9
